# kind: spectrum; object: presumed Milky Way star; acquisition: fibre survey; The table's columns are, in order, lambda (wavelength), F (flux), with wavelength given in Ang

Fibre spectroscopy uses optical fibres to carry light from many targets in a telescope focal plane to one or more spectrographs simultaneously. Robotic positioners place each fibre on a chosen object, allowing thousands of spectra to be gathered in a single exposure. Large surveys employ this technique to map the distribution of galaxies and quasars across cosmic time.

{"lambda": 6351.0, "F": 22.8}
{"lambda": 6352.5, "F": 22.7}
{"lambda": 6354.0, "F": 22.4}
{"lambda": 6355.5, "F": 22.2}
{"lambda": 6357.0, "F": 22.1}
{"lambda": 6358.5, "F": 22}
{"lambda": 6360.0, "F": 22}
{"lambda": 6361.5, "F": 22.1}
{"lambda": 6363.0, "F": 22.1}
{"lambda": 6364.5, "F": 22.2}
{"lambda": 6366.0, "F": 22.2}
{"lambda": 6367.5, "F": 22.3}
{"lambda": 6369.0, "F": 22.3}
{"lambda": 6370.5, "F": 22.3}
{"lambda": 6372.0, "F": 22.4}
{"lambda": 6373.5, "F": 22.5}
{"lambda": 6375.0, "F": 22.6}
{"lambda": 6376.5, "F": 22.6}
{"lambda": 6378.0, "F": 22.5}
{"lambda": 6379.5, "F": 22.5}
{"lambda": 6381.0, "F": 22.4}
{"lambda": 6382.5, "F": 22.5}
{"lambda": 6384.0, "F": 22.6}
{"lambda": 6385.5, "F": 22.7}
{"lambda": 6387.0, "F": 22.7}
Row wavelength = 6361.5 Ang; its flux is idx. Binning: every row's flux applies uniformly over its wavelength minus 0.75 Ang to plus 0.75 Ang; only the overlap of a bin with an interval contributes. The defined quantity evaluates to 22.1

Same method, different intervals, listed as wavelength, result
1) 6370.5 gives 22.3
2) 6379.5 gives 22.5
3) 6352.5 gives 22.7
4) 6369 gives 22.3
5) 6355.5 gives 22.2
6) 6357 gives 22.1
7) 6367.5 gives 22.3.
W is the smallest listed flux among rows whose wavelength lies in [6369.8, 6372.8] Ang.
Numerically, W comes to 22.3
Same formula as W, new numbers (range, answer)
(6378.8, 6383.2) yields 22.4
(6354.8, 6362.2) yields 22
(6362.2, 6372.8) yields 22.1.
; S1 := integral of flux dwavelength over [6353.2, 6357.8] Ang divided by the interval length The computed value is 22.2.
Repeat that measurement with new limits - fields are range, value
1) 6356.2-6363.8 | 22.1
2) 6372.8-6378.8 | 22.6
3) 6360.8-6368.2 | 22.2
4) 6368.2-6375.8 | 22.4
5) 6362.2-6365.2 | 22.1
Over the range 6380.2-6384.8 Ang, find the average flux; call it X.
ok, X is 22.5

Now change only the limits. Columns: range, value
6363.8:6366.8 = 22.2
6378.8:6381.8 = 22.4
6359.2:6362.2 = 22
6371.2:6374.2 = 22.4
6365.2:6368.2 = 22.2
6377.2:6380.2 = 22.5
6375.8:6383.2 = 22.5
